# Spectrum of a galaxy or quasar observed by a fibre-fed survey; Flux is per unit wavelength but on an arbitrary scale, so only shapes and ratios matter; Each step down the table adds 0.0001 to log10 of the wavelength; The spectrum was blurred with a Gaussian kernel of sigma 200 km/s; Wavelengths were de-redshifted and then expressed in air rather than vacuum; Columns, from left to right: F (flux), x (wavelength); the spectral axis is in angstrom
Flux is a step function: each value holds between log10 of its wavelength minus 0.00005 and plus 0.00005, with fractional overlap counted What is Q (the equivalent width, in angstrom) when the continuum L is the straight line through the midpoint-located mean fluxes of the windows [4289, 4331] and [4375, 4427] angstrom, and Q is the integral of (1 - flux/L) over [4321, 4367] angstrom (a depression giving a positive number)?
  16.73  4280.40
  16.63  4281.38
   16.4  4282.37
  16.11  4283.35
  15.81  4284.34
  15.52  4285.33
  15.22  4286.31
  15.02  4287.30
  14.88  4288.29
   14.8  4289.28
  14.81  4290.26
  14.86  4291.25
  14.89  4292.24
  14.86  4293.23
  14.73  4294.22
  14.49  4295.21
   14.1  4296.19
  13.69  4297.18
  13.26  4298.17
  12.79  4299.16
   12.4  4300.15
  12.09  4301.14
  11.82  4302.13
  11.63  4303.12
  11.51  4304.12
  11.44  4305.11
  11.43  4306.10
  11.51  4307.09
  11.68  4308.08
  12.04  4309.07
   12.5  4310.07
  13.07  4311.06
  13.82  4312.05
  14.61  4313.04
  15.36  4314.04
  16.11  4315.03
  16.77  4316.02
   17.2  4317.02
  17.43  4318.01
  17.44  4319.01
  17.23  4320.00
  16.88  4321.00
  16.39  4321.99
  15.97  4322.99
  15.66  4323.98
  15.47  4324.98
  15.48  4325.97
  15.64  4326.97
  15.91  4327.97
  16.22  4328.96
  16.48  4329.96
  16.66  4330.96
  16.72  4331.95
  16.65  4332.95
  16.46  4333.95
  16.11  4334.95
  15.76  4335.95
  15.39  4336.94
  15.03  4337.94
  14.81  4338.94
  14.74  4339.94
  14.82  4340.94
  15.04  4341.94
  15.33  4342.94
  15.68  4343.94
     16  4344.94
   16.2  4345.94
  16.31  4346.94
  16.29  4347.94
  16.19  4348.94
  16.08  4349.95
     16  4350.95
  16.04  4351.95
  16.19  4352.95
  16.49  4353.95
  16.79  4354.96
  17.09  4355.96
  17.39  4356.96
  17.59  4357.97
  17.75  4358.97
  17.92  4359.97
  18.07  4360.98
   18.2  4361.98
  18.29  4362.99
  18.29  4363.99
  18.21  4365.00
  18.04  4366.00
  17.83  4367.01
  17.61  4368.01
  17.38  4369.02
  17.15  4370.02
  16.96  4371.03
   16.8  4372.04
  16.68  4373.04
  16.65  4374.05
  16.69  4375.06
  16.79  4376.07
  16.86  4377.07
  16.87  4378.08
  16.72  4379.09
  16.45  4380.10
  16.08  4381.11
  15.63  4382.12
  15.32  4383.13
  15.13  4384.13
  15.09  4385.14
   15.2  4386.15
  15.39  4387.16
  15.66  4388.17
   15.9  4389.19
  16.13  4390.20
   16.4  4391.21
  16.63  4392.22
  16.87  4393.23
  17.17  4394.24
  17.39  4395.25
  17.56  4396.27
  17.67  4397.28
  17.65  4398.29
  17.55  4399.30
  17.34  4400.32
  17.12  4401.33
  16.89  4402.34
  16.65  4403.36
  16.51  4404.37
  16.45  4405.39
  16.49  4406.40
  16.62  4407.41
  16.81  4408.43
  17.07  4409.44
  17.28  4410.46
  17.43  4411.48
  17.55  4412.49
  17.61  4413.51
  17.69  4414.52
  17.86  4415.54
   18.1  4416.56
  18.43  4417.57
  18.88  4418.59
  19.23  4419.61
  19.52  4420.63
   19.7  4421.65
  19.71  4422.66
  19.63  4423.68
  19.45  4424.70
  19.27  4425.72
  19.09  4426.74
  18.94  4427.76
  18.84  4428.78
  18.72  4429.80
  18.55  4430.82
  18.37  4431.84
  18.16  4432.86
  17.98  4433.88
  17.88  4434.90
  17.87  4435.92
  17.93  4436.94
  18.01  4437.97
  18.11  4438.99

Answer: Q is -2.7 angstrom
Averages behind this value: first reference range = 14.5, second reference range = 17.2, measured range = 16.4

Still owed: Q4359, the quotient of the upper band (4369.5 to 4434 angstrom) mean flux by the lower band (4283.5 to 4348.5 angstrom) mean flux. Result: 1.16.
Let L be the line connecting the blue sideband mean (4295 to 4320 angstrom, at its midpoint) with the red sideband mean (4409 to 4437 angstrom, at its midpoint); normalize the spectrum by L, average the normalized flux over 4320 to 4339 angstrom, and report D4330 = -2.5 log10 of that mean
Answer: -0.104 mag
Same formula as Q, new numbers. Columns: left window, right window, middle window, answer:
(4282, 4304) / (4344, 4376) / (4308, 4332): -0.4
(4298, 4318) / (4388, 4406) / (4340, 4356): -1.2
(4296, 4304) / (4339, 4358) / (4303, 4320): -0.7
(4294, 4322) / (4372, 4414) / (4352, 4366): -1.8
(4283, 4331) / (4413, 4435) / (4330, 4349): -0.1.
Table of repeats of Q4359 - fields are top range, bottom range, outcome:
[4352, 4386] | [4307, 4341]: 1.10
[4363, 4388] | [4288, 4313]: 1.27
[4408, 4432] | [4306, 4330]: 1.22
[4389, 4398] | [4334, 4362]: 1.04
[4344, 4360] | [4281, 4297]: 1.09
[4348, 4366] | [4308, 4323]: 1.12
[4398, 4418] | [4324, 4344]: 1.10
